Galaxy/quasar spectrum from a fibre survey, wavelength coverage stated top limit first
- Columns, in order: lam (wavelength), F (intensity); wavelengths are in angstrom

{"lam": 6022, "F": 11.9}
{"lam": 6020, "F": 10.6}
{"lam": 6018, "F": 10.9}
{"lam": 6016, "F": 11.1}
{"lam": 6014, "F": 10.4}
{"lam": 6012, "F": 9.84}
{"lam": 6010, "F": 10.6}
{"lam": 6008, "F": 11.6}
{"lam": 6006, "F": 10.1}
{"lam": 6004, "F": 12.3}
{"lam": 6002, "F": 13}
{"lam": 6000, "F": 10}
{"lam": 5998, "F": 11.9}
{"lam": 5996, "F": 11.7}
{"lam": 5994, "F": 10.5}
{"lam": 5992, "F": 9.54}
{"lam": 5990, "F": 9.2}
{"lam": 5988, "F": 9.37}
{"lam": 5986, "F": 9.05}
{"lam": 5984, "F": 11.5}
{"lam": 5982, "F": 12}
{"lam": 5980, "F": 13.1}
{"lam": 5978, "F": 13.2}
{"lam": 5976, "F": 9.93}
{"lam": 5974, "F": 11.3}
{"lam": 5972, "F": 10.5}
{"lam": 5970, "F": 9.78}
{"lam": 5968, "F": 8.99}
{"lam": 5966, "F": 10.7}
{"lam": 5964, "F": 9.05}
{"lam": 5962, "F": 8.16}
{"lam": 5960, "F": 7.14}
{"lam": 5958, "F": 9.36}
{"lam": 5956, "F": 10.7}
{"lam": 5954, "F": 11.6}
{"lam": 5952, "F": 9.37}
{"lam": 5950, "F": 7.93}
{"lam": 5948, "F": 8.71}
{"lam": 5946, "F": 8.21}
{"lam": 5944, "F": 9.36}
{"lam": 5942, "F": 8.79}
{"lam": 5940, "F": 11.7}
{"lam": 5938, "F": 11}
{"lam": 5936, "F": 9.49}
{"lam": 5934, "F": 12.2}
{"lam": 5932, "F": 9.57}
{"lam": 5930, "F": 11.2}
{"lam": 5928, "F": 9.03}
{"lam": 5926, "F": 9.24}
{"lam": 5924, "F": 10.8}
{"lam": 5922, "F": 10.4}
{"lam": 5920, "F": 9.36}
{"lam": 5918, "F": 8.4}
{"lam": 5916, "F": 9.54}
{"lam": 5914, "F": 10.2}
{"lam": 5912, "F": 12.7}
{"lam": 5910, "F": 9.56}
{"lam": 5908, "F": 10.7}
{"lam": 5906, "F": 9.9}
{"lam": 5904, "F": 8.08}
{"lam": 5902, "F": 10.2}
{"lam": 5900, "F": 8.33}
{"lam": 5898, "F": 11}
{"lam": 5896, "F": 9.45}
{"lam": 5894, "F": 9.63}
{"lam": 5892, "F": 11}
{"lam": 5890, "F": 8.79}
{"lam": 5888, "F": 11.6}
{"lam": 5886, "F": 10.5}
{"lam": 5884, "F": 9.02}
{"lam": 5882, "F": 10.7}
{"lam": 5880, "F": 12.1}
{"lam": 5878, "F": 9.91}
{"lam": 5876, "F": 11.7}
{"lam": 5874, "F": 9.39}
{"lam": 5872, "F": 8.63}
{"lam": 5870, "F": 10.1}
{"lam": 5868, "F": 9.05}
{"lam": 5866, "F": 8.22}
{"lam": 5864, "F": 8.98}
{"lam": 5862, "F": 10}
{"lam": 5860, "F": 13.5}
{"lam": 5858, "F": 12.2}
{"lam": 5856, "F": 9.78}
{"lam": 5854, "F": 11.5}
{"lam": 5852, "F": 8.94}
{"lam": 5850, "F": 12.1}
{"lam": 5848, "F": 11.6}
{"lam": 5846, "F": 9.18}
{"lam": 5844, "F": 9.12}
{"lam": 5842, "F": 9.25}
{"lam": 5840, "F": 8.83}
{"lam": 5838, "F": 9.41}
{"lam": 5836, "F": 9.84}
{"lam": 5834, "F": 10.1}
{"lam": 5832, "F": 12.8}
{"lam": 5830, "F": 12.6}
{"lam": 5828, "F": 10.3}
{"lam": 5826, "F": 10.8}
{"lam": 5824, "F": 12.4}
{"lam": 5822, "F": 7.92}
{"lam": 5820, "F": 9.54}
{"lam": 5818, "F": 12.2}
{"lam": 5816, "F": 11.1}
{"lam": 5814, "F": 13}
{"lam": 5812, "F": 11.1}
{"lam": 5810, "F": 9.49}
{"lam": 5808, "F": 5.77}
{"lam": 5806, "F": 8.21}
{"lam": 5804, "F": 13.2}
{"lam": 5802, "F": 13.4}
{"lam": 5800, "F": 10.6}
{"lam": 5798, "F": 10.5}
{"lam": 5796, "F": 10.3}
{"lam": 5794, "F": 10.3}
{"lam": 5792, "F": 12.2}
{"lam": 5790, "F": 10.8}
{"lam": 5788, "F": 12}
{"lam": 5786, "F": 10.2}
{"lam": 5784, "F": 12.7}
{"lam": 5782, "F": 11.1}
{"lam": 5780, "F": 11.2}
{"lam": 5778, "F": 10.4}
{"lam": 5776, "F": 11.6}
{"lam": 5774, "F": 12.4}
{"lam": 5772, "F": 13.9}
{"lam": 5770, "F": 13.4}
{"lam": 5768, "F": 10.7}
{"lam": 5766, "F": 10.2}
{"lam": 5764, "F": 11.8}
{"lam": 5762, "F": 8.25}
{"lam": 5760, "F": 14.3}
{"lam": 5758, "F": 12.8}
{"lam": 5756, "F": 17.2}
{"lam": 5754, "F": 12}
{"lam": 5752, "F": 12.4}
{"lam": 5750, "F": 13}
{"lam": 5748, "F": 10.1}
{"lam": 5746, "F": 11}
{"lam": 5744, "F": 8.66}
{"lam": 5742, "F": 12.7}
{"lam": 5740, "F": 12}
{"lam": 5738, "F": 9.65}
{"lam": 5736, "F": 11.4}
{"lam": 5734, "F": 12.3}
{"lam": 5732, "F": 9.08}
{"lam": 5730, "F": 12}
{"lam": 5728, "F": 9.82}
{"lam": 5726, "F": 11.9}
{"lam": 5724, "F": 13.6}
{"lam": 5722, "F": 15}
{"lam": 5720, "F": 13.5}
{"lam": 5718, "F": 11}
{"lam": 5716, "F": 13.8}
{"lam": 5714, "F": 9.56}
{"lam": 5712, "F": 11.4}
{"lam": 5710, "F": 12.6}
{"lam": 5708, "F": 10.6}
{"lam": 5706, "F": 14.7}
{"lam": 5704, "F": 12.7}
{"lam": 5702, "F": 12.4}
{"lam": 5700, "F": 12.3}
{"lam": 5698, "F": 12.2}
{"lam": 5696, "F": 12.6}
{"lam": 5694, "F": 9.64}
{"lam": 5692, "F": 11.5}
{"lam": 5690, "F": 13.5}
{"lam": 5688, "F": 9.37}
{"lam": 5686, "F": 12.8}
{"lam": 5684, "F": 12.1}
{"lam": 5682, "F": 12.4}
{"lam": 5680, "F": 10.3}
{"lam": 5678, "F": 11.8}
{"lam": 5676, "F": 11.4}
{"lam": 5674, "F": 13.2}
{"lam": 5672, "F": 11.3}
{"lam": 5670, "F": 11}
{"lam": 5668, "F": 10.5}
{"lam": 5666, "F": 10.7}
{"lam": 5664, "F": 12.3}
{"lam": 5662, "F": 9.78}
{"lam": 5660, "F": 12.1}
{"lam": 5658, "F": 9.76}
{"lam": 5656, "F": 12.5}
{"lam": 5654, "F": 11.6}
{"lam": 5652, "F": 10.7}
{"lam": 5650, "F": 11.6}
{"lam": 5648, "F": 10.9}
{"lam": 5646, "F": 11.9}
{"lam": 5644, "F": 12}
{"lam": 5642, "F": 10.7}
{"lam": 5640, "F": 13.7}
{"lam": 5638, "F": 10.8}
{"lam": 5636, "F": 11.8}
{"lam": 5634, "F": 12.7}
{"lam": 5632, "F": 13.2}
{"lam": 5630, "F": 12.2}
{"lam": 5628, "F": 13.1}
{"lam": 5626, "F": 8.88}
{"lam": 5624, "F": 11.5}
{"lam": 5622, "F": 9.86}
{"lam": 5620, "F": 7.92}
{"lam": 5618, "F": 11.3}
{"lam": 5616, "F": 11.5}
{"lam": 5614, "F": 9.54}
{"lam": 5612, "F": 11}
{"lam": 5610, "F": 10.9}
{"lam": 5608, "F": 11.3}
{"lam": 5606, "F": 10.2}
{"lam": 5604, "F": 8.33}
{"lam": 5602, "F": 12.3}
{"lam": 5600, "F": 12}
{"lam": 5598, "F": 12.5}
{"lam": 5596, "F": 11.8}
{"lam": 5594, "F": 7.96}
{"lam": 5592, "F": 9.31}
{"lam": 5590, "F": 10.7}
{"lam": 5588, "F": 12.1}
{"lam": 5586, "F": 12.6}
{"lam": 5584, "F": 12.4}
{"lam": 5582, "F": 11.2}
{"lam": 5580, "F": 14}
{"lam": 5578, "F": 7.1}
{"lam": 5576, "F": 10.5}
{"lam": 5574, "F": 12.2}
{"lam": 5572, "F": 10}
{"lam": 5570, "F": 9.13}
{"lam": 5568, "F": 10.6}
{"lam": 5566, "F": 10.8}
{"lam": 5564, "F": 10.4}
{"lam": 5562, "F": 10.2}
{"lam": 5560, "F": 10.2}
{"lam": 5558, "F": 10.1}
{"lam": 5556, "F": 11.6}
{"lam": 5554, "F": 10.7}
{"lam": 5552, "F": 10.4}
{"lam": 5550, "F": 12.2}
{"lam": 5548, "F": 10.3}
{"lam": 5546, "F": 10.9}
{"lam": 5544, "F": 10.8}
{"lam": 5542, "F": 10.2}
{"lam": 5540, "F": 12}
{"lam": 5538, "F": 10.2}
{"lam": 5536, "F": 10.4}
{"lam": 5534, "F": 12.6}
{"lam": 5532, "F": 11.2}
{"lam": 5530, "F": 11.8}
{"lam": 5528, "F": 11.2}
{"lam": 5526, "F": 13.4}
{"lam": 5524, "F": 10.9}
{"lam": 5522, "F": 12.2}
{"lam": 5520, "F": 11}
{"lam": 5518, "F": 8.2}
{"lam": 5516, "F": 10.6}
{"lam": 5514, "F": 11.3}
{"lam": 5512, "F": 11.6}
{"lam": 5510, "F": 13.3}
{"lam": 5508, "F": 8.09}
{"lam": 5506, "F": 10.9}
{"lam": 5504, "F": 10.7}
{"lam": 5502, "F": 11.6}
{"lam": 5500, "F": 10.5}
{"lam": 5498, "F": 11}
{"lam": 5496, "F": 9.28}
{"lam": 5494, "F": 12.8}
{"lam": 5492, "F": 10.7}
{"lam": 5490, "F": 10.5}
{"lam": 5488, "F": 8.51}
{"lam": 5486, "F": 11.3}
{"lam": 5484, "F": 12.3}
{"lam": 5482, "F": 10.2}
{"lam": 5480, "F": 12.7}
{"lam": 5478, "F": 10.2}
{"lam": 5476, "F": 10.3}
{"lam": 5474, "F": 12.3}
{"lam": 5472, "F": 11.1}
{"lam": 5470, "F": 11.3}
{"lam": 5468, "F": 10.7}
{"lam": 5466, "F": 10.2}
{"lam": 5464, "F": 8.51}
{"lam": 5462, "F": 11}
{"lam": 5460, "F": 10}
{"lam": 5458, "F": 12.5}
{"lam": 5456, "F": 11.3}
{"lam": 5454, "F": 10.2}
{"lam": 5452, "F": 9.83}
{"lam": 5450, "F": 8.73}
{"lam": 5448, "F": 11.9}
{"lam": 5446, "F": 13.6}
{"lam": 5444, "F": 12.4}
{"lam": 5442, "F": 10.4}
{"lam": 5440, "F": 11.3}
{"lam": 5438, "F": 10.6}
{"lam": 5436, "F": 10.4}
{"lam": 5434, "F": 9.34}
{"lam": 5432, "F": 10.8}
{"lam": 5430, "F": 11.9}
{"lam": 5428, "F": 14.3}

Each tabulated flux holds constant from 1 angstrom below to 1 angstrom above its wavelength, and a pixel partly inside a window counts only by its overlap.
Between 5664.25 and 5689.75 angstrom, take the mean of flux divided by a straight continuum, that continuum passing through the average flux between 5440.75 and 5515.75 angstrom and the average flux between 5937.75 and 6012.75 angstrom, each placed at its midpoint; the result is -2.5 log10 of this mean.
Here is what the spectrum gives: -0.08 mag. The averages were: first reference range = 10.9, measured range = 11.5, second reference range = 10.3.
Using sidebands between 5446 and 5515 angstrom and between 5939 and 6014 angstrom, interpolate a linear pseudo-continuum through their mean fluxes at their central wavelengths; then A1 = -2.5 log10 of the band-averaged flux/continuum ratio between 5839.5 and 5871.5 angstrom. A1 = 0.03 mag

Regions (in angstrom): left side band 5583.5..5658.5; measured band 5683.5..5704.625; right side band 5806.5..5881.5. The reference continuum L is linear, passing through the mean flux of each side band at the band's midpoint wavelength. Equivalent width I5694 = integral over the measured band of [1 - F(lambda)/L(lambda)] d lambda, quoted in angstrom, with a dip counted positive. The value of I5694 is -1.93 angstrom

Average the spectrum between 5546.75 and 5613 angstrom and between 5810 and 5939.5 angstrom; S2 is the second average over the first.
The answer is 0.95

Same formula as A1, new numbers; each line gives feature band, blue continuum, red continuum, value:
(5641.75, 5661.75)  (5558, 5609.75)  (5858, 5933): -0.07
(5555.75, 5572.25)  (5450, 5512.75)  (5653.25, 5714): 0.09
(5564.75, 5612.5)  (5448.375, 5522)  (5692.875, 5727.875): 0.06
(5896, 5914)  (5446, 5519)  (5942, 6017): 0.03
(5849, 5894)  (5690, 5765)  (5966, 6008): 0.10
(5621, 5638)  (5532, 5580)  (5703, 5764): -0.04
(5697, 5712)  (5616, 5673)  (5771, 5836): -0.11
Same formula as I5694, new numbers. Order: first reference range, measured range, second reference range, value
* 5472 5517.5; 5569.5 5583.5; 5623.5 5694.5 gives 0.65 angstrom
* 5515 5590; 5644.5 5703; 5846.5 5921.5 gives -4.63 angstrom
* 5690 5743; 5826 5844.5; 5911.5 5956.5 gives 0.93 angstrom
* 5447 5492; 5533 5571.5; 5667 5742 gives 1.33 angstrom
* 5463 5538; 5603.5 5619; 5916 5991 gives 0.19 angstrom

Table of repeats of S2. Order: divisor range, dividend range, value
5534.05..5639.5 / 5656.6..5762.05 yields 1.08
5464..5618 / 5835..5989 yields 0.92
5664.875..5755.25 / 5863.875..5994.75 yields 0.85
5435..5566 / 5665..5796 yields 1.08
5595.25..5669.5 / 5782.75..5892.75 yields 0.94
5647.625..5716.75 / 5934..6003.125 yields 0.88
